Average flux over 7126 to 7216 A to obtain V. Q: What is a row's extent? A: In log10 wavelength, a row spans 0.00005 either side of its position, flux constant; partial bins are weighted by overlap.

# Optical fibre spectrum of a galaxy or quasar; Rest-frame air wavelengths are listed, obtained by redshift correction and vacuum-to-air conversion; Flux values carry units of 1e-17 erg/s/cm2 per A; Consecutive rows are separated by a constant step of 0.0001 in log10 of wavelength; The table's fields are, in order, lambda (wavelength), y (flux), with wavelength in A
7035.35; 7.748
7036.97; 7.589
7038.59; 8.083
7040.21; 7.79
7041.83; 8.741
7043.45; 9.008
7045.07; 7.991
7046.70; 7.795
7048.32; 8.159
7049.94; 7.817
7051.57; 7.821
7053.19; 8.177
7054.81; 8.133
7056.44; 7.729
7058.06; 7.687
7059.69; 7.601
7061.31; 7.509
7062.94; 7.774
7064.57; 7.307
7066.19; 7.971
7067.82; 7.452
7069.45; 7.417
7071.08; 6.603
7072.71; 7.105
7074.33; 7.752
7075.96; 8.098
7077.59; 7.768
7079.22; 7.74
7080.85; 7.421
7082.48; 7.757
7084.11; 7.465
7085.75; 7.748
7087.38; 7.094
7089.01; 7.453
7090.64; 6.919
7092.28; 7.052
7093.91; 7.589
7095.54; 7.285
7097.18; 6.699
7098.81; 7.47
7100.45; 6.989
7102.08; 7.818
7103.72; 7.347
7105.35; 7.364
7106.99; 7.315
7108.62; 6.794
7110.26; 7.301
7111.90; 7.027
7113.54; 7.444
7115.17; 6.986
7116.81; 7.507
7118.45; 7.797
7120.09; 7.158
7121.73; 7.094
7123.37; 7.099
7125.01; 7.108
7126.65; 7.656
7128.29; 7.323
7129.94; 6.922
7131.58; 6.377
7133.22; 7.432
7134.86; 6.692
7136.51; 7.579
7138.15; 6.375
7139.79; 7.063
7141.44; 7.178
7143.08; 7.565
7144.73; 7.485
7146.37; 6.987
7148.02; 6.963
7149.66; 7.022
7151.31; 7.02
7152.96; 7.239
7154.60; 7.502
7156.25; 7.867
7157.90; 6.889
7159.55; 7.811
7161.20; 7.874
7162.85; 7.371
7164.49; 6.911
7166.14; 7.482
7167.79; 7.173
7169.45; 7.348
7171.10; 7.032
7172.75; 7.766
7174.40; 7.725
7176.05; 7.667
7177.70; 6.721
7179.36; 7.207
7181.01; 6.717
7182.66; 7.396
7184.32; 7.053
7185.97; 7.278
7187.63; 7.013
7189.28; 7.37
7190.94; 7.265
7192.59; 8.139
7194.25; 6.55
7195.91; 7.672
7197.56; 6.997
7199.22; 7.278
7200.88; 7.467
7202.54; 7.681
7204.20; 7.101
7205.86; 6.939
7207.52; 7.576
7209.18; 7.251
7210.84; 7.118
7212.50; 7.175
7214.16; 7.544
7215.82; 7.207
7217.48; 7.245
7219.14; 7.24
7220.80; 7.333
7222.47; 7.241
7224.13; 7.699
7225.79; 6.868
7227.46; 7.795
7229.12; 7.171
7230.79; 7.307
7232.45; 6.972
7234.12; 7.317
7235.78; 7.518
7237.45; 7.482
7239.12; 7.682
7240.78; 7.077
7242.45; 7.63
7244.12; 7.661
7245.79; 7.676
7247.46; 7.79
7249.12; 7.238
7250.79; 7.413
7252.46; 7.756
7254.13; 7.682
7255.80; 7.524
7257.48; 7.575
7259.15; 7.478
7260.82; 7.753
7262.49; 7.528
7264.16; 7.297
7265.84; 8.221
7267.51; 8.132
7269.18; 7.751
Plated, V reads 7.25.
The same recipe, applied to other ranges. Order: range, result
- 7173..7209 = 7.28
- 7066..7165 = 7.29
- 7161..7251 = 7.33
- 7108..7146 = 7.17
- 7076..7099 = 7.41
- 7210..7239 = 7.32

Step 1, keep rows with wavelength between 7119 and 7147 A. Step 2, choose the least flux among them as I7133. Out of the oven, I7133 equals 6.375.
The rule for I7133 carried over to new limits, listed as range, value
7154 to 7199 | 6.55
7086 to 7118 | 6.699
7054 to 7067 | 7.307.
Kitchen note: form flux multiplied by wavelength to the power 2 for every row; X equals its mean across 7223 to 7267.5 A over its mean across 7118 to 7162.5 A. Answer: 1.07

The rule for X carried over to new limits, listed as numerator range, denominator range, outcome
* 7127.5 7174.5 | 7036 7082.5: 0.95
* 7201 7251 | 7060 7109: 1.03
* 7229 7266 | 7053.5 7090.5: 1.04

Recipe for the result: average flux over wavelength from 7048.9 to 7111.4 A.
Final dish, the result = 7.48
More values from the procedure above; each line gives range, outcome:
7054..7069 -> 7.68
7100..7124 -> 7.28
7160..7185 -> 7.31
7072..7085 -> 7.64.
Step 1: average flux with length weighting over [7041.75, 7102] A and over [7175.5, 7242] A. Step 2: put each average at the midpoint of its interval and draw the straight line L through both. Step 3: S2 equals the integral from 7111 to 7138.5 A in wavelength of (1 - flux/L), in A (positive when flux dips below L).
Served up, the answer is 1.2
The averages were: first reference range 7.61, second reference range 7.28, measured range 7.16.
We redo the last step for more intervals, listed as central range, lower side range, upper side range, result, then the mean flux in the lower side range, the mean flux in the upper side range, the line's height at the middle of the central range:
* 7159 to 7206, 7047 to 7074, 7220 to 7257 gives 1.2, 7.65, 7.45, 7.51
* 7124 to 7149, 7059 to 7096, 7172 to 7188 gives 0.8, 7.47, 7.26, 7.35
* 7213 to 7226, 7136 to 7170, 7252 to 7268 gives 0.4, 7.27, 7.68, 7.53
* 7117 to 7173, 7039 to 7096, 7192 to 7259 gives 2.2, 7.68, 7.39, 7.54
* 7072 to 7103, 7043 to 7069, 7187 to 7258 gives 1.3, 7.85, 7.38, 7.76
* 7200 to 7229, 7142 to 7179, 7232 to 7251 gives 0.4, 7.33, 7.47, 7.42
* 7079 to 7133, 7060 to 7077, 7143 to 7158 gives 0.9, 7.51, 7.26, 7.39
